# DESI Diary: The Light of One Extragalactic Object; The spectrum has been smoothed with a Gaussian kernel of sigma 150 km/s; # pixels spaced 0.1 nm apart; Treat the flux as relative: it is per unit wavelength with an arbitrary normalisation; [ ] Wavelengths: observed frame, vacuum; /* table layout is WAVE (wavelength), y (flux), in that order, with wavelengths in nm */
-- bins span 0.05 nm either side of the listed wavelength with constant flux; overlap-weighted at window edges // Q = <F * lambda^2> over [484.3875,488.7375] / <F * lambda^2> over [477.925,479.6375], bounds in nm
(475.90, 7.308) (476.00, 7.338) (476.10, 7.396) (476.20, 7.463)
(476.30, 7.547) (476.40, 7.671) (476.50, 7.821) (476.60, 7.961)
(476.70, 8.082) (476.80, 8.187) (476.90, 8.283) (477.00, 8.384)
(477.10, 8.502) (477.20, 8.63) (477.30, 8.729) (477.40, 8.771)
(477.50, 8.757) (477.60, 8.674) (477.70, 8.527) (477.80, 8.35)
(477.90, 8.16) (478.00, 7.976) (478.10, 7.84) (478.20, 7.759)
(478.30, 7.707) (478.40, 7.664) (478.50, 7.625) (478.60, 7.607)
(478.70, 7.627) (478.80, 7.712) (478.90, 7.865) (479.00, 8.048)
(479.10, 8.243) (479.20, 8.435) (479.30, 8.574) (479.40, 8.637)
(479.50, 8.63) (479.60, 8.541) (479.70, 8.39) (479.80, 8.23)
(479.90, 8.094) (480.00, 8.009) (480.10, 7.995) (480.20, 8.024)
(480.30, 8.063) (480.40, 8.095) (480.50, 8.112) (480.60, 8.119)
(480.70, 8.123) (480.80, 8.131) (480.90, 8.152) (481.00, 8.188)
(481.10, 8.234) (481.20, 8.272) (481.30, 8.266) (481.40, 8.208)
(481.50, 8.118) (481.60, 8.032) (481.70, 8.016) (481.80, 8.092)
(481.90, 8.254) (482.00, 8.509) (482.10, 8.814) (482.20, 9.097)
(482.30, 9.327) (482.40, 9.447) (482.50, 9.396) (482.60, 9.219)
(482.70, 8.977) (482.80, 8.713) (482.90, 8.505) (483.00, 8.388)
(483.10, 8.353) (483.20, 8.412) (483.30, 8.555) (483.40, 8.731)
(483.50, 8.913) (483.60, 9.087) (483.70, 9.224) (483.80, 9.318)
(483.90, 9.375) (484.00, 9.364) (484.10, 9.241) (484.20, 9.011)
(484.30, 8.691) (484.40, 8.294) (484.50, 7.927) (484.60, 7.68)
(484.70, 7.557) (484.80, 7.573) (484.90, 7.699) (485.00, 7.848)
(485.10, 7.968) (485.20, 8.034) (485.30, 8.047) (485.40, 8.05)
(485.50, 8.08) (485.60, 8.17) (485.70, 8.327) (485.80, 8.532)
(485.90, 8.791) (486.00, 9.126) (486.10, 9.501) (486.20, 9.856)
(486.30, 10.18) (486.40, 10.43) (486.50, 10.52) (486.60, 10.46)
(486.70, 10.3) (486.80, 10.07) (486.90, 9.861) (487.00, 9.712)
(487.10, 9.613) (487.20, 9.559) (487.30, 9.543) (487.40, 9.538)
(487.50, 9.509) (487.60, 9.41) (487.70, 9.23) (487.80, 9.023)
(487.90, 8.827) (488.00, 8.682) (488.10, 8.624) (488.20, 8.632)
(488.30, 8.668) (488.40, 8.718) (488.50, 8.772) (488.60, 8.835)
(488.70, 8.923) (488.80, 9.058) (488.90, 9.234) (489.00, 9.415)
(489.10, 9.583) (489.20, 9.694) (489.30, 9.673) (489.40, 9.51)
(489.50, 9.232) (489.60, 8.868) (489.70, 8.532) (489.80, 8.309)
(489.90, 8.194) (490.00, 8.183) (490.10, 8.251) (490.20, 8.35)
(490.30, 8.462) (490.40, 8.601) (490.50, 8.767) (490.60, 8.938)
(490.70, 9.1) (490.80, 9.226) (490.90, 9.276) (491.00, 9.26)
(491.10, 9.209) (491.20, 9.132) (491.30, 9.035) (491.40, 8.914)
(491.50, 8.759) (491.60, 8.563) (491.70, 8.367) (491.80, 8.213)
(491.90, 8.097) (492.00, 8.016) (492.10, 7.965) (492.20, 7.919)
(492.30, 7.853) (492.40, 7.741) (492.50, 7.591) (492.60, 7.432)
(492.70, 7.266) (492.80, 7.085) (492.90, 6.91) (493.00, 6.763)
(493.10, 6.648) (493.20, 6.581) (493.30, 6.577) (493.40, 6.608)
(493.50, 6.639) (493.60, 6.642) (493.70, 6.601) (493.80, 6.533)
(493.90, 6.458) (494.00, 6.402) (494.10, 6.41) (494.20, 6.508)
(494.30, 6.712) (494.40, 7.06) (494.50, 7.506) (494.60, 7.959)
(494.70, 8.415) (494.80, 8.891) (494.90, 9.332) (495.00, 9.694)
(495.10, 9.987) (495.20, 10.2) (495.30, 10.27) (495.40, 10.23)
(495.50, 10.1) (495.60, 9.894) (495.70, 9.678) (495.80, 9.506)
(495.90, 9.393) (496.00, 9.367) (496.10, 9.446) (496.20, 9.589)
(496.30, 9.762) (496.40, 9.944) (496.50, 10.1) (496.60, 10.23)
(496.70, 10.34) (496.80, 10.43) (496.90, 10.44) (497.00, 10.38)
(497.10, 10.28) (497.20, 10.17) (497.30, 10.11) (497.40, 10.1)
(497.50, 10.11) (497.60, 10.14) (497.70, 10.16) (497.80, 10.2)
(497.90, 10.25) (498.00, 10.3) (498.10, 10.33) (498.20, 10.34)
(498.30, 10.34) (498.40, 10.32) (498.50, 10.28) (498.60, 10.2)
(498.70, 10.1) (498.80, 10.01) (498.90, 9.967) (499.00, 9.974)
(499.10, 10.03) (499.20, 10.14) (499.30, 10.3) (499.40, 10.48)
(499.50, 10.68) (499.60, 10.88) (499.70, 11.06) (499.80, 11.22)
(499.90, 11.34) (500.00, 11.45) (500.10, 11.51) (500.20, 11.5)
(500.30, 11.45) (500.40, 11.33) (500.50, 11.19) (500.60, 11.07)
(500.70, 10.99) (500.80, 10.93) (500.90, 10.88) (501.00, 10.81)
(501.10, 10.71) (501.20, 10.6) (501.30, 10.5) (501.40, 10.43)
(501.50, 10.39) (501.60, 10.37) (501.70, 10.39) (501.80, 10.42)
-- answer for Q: 1.1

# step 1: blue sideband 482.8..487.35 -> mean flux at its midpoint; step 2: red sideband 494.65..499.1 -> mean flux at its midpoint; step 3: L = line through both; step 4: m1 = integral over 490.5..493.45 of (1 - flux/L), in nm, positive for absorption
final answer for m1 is 0.457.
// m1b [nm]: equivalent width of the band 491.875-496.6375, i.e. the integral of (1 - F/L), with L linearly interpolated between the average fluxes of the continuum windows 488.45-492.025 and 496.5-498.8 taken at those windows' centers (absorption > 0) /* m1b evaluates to 0.72 nm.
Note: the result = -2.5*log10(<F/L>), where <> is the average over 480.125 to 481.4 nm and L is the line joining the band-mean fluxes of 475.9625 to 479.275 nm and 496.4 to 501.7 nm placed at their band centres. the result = 0.03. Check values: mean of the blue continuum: 8.05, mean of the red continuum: 10.5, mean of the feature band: 8.15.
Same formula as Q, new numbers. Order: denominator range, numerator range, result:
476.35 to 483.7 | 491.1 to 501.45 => 1.20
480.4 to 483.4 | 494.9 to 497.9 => 1.25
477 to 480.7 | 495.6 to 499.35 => 1.33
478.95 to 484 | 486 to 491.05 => 1.12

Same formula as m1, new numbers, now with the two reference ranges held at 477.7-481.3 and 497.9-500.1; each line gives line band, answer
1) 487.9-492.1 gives 0.252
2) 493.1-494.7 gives 0.498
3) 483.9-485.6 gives 0.100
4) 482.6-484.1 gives -0.053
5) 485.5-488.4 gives -0.109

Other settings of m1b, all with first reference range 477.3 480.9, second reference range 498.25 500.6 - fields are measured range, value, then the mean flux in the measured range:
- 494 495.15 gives 0.24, 7.97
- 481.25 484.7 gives -0.02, 8.68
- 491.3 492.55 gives 0.20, 8.2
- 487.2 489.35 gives 0.04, 9.13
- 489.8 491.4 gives 0.13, 8.79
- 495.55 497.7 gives 0.08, 9.98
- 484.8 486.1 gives 0.10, 8.25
